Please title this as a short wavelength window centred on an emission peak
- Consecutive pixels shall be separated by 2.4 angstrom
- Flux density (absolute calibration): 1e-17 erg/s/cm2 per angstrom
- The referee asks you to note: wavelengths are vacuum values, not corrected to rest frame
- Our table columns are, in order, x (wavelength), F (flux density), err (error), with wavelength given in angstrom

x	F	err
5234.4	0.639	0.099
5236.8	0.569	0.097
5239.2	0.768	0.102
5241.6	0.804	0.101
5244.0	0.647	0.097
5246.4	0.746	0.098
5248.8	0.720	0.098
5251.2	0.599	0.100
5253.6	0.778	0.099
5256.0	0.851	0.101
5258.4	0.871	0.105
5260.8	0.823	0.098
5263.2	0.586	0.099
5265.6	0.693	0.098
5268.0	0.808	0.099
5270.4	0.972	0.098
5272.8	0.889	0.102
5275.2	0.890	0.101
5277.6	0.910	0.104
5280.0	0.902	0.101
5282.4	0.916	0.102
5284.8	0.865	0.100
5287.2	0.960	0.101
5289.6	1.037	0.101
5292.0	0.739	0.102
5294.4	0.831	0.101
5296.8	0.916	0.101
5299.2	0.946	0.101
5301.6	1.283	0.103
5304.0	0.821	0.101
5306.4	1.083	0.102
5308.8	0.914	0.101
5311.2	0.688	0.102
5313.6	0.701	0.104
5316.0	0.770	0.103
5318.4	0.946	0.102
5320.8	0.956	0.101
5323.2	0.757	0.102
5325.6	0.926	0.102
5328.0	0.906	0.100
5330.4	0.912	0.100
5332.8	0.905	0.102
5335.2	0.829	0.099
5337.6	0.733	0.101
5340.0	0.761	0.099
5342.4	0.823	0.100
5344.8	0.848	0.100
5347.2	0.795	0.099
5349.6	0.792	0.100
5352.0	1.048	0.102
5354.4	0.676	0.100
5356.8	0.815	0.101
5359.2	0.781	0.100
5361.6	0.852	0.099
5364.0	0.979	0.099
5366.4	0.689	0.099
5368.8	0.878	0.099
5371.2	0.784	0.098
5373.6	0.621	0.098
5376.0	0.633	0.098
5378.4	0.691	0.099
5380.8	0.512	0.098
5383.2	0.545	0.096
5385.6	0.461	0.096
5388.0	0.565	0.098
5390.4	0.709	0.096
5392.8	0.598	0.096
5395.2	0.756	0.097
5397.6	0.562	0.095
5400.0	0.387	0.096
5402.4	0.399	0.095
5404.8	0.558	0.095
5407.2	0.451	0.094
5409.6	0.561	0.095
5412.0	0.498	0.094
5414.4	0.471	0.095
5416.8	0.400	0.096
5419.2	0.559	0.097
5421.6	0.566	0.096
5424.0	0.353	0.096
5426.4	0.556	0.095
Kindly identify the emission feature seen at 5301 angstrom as C III] 1909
